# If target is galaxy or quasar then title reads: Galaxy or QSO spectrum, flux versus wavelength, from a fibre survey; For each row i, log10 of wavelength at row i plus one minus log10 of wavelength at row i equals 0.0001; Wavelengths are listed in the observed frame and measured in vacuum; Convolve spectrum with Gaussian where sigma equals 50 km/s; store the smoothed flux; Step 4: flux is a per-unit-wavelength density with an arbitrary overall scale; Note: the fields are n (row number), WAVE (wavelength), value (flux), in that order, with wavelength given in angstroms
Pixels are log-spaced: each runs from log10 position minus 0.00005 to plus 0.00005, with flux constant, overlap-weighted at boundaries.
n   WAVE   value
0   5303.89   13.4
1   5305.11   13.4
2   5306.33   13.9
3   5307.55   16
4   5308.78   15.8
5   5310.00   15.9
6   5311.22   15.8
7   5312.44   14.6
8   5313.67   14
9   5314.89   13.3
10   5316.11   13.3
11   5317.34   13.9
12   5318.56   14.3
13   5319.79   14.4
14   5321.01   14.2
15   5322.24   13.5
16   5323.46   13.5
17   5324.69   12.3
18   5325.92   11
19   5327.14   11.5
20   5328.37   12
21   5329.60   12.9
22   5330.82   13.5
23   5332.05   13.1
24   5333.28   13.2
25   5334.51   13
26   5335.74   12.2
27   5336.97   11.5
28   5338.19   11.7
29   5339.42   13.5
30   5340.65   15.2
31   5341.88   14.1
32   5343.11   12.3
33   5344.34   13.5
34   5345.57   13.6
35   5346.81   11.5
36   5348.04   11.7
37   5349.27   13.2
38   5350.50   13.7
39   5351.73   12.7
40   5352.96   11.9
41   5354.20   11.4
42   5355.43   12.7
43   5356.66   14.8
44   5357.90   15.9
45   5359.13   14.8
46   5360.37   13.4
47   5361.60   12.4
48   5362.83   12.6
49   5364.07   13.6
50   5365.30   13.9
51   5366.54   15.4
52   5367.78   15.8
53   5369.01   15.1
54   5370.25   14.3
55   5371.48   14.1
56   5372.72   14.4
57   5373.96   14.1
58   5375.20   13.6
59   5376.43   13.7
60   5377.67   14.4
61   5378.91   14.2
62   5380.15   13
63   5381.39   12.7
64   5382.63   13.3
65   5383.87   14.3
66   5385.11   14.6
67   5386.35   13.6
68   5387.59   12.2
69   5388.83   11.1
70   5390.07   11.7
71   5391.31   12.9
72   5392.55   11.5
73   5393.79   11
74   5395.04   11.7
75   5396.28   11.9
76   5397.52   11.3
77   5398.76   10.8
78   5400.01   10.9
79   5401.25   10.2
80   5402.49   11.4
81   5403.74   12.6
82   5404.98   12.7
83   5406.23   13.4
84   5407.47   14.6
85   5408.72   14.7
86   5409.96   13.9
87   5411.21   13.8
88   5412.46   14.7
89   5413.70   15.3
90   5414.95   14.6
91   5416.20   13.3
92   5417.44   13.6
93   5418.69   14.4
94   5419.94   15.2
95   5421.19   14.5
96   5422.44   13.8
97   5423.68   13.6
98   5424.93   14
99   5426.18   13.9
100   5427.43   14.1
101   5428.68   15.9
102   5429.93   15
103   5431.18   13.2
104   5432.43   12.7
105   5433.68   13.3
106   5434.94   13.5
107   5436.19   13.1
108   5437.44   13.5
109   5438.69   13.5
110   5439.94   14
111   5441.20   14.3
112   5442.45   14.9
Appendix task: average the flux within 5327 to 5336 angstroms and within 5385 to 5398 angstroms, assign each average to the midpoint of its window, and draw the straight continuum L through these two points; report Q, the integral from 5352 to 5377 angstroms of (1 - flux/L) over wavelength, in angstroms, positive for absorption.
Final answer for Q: -3.1 angstroms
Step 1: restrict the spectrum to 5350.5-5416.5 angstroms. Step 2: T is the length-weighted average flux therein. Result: 13.3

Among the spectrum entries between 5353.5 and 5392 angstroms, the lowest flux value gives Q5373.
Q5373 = 11.1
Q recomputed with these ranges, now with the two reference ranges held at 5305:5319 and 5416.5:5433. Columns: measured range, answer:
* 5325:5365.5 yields 4.2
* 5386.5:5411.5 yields 3.5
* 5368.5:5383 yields 0.4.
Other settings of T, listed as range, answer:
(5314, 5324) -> 13.8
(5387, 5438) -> 13.2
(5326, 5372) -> 13.3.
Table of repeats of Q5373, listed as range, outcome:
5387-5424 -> 10.2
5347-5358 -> 11.4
